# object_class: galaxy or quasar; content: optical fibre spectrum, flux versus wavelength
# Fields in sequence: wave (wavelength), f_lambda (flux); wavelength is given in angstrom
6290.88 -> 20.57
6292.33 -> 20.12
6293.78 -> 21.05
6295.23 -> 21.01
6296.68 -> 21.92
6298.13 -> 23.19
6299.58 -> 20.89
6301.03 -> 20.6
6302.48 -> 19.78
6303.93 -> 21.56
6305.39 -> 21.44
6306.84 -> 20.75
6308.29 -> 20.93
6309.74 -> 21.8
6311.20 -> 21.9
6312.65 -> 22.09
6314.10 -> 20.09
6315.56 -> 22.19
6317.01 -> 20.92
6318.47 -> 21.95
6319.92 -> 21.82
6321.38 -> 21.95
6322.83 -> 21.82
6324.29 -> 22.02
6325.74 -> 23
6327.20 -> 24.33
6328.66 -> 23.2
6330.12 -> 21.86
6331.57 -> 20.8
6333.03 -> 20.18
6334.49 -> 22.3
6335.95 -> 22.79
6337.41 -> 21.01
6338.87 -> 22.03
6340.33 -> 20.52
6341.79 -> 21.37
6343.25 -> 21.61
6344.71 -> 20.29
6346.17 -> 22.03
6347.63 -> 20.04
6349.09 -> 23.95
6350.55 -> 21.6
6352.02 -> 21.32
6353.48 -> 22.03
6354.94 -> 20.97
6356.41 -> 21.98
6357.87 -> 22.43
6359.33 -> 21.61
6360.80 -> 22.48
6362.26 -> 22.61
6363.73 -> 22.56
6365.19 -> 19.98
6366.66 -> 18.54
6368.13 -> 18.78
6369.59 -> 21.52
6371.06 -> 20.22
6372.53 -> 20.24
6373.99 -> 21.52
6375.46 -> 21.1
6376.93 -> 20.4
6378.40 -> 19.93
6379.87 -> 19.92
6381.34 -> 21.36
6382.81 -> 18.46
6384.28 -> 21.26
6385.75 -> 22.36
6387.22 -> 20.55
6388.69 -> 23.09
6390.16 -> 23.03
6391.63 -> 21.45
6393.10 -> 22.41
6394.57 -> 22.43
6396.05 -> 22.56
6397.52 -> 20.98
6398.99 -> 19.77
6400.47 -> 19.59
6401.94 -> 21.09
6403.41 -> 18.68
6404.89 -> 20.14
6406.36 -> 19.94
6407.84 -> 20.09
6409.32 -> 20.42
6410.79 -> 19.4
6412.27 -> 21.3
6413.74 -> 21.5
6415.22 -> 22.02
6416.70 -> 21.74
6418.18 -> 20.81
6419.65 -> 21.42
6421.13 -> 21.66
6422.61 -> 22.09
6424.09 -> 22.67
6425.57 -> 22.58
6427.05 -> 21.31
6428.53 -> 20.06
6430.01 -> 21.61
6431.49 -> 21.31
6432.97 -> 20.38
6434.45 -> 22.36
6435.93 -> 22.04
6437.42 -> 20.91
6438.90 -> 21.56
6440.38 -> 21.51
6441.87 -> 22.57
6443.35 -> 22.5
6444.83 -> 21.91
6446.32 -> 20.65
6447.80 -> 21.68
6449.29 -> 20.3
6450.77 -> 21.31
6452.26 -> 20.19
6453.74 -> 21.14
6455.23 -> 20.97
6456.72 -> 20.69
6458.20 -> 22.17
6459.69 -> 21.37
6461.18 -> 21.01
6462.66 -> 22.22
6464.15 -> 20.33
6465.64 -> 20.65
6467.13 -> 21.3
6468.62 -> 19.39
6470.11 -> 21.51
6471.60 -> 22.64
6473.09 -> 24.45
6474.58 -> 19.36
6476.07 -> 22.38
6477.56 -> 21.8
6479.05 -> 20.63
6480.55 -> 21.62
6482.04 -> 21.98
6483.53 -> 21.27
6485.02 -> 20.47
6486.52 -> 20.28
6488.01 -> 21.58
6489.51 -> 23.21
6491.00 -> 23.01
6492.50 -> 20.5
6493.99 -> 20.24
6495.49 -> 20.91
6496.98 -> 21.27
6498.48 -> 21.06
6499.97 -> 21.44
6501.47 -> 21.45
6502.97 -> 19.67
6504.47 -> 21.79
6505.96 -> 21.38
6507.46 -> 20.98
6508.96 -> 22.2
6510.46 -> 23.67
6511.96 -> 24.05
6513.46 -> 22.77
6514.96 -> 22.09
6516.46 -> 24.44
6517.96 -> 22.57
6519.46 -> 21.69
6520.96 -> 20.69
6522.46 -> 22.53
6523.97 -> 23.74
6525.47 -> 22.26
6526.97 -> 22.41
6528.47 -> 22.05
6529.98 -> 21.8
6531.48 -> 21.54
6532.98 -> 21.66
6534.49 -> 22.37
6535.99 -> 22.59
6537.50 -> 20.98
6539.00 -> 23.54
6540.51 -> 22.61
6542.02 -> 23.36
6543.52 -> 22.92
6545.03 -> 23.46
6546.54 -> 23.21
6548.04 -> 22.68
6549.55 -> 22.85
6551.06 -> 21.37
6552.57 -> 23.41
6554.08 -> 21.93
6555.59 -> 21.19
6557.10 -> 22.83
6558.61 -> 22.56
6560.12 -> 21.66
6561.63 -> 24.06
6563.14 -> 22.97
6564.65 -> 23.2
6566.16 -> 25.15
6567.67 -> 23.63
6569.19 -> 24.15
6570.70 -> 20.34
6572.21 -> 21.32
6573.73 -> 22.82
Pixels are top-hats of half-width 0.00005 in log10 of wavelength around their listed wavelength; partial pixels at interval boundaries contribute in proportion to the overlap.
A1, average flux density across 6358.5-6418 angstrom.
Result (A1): 20.9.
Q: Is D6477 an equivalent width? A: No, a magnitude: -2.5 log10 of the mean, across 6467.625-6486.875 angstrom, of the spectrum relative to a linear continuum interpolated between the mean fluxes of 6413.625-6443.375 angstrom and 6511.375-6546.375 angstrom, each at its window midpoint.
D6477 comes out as 0.03 mag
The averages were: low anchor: 21.6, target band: 21.4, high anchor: 22.5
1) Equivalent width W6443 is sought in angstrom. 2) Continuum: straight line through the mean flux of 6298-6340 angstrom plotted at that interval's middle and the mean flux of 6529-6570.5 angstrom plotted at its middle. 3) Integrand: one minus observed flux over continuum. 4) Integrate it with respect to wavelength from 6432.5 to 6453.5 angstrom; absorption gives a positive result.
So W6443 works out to 0.7 angstrom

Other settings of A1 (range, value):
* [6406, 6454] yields 21.3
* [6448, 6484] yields 21.3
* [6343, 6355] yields 21.6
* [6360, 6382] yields 20.7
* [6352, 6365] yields 22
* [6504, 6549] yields 22.5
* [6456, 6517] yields 21.6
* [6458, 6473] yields 21.4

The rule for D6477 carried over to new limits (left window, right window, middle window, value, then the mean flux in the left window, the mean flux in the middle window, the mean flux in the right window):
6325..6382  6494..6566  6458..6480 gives 0.030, 21.4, 21.4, 22.3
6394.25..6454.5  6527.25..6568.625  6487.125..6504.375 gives 0.036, 21.2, 21.3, 22.7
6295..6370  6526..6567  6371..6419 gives 0.048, 21.5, 20.9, 22.6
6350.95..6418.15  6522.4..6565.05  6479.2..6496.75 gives 0.033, 21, 21.3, 22.5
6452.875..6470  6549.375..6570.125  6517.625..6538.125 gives 0.012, 21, 22.1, 22.9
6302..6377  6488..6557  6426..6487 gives 0.030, 21.5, 21.3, 22.2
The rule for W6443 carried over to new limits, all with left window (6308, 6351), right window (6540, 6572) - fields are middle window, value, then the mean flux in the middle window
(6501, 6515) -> 0.4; 22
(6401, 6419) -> 1.3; 20.6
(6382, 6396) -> 0.2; 21.7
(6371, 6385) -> 1.0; 20.4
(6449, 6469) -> 1.2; 21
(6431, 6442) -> 0.4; 21.5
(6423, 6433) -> 0.3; 21.5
